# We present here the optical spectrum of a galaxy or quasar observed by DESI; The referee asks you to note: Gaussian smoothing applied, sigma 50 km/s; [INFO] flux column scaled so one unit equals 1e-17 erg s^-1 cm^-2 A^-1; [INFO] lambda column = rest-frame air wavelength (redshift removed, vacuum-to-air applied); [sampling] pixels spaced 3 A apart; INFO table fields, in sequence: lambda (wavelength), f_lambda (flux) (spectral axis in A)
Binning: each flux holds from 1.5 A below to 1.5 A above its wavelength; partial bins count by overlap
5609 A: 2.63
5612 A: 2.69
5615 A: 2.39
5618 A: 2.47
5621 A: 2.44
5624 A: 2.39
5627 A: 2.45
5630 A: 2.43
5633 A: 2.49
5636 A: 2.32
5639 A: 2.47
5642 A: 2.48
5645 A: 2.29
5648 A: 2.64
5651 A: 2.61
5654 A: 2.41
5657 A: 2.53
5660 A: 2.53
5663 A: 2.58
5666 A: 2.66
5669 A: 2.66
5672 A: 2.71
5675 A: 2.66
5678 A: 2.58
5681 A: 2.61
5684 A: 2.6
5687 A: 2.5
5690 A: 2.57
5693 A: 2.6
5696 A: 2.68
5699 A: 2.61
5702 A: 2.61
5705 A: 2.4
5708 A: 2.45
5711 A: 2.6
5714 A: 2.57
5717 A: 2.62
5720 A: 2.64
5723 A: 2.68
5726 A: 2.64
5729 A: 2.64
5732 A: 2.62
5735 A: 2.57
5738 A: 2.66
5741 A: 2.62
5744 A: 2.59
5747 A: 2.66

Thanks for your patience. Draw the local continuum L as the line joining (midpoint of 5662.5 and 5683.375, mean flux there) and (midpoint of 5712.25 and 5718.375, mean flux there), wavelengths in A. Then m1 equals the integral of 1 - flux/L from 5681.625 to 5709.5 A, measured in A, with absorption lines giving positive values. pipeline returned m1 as 0.6 A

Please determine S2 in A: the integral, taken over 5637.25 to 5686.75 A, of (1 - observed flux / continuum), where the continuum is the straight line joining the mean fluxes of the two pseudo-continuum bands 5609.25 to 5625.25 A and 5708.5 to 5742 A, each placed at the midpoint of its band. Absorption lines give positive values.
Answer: -0.3 A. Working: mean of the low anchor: 2.49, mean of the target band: 2.56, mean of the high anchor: 2.62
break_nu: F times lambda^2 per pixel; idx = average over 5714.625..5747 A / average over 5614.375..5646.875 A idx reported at 1.12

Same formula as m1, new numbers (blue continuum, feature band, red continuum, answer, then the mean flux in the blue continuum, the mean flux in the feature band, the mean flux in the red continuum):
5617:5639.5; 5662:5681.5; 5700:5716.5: -1.20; 2.43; 2.64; 2.53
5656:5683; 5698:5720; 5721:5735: 0.61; 2.61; 2.56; 2.64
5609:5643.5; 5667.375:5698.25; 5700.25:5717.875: -1.24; 2.46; 2.62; 2.54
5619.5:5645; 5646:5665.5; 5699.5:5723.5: -0.64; 2.43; 2.55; 2.57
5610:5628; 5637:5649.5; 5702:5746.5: 0.20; 2.48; 2.46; 2.59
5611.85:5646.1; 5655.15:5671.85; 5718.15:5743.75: -0.64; 2.43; 2.6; 2.63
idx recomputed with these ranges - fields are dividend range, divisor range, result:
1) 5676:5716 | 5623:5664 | 1.06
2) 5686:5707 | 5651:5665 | 1.03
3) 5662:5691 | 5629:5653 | 1.07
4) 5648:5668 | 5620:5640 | 1.07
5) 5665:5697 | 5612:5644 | 1.09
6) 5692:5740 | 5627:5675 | 1.05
